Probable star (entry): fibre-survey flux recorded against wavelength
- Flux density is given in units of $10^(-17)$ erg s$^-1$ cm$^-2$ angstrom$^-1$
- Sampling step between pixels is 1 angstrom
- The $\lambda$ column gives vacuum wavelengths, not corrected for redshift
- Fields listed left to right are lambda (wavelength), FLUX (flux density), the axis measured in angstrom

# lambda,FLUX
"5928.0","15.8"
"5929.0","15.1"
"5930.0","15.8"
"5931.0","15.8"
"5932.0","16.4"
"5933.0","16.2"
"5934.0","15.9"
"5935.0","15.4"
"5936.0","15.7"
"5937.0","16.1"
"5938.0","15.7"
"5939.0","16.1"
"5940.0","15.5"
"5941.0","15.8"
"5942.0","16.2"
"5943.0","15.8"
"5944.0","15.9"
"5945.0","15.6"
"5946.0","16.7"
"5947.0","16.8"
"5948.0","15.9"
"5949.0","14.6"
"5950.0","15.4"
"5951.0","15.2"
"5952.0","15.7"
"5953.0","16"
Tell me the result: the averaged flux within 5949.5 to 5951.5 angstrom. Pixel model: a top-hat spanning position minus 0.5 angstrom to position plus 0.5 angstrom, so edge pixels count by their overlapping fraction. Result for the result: 15.3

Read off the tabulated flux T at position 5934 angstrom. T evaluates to 15.9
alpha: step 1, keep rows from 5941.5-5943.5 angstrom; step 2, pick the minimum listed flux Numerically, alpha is 15.8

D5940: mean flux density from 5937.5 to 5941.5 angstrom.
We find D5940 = 15.8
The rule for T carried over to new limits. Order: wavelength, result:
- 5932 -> 16.4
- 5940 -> 15.5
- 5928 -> 15.8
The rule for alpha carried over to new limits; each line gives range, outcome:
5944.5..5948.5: 15.6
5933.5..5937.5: 15.4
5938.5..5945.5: 15.5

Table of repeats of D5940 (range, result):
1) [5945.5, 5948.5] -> 16.5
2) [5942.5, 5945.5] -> 15.8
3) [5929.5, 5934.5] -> 16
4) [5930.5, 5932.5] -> 16.1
